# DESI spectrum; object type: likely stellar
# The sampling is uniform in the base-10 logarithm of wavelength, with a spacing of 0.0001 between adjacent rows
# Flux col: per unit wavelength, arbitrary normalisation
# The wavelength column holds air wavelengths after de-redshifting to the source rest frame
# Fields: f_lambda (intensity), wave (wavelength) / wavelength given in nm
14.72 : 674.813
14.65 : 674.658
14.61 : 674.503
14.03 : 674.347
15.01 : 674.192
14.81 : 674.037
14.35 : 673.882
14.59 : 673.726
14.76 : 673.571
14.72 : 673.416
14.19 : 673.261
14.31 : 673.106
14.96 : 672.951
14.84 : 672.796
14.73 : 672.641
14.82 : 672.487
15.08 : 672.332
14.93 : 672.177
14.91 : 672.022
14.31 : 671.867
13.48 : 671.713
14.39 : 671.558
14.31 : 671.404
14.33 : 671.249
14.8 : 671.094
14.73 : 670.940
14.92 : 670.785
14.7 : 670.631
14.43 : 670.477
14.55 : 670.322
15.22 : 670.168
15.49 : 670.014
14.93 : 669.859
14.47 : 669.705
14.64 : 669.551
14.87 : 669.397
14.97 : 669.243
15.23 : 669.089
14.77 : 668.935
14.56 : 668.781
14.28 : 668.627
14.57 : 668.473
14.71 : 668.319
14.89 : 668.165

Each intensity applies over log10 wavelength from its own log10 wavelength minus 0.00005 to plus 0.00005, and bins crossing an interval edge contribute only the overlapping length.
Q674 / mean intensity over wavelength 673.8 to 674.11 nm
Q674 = 14.5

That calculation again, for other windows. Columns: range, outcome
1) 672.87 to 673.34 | 14.5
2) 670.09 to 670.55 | 14.7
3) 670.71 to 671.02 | 14.8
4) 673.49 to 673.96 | 14.6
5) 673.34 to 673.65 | 14.7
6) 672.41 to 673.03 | 14.9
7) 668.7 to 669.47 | 14.9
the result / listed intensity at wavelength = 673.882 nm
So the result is 14.35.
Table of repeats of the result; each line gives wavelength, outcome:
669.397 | 14.87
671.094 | 14.8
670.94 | 14.73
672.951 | 14.96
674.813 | 14.72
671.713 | 13.48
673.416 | 14.72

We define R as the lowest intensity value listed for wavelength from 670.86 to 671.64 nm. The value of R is 14.31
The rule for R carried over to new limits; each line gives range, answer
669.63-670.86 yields 14.43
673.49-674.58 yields 14.03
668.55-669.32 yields 14.28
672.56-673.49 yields 14.19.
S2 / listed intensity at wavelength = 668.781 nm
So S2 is 14.56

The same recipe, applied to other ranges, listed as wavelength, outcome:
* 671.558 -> 14.39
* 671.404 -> 14.31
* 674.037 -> 14.81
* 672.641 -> 14.73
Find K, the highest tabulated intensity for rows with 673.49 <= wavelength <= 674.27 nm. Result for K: 15.01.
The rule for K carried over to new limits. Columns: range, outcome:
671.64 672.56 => 15.08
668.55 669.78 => 15.23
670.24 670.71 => 14.7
